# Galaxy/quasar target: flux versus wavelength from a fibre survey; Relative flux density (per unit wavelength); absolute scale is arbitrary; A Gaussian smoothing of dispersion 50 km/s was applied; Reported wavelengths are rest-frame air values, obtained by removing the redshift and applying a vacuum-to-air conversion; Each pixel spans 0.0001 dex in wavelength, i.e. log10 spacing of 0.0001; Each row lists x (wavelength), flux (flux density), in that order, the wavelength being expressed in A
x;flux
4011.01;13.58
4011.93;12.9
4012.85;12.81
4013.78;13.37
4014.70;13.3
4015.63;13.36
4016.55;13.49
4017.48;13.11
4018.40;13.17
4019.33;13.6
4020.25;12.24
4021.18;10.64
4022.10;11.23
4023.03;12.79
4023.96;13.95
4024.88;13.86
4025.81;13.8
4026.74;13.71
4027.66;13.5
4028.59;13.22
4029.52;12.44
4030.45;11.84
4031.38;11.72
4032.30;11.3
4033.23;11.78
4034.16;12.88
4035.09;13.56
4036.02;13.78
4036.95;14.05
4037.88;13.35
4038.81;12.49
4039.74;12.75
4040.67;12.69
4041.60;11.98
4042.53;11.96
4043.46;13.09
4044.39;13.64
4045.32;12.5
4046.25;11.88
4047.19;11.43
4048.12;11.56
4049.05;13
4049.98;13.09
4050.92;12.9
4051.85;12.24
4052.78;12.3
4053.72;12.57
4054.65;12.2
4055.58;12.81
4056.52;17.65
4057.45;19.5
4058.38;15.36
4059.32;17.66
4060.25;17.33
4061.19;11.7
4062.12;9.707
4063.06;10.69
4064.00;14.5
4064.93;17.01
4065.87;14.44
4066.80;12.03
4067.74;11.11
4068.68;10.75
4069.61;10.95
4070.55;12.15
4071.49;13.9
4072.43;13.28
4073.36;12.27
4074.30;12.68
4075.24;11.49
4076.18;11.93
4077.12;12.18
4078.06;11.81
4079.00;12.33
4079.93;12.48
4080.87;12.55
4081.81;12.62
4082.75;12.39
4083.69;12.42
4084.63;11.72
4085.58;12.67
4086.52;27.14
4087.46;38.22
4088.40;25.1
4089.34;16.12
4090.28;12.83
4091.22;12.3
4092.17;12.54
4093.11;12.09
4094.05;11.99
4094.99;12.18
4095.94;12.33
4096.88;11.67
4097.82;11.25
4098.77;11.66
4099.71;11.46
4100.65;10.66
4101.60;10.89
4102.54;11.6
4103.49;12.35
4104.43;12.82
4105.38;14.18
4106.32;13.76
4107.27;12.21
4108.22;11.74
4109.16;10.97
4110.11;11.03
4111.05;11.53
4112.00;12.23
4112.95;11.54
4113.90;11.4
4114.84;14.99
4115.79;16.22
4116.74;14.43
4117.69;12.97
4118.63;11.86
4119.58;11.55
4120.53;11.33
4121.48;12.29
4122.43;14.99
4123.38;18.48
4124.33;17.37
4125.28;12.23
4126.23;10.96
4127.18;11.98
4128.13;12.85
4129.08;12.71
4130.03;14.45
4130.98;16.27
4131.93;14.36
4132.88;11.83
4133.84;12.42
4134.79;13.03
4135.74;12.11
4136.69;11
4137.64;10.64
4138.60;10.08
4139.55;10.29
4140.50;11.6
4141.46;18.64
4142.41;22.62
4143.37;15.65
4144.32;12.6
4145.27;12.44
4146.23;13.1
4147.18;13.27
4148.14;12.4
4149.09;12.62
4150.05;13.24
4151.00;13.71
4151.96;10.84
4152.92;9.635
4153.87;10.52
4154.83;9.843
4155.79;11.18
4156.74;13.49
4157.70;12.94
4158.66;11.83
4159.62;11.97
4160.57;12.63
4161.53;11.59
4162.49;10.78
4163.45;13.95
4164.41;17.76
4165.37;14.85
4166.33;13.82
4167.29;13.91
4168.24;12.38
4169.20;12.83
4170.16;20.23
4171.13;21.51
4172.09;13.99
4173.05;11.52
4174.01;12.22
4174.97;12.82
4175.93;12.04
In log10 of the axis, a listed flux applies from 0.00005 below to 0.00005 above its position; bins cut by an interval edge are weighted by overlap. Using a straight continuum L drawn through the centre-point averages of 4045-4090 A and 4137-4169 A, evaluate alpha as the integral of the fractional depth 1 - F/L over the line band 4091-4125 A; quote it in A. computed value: 2.2 A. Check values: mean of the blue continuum 14.1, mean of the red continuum 12.9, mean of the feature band 12.6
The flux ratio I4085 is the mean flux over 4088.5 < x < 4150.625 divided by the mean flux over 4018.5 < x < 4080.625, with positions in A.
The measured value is 1.00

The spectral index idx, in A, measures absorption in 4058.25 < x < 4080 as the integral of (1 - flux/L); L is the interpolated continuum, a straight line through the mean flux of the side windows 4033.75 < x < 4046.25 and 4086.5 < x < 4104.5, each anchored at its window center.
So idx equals 1.5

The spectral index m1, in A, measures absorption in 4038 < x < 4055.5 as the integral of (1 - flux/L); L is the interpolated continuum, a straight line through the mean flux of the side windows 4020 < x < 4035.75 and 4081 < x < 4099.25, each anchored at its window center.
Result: 1.19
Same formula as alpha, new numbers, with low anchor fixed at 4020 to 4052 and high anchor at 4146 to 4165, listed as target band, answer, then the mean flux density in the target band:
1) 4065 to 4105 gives -3.21 A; 13.5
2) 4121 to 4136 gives -1.49 A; 13.7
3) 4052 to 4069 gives -1.68 A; 13.8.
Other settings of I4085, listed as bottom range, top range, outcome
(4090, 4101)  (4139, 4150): 1.18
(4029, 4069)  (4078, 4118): 1.04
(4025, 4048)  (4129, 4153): 1.04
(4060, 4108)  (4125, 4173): 0.98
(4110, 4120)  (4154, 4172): 1.07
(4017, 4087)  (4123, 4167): 1.00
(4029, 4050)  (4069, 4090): 1.19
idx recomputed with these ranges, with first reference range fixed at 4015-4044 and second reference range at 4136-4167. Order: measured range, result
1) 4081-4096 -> -3.6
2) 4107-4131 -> -0.4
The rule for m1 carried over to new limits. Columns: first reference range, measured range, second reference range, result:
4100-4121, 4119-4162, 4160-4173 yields 1.8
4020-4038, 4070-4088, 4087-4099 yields 0.4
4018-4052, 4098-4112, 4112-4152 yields 1.3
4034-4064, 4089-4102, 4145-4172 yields 1.1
